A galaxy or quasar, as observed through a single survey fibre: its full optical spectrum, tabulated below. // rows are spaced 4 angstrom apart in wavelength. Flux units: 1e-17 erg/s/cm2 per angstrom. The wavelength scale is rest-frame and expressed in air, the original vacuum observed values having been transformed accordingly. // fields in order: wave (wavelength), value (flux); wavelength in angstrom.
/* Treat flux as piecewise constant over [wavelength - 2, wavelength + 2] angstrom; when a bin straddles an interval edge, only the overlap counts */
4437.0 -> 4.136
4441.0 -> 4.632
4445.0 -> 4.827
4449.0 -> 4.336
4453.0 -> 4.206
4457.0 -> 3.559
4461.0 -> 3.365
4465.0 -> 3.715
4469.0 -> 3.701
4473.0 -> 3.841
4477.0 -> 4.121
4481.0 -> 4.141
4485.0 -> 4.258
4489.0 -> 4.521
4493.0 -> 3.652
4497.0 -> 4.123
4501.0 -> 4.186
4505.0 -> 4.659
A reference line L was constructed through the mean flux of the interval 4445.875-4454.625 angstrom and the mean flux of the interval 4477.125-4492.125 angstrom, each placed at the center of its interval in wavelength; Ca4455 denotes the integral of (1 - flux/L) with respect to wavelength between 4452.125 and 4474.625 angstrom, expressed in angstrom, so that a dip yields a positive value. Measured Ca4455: 3.1 angstrom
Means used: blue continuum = 4.35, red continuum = 4.23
